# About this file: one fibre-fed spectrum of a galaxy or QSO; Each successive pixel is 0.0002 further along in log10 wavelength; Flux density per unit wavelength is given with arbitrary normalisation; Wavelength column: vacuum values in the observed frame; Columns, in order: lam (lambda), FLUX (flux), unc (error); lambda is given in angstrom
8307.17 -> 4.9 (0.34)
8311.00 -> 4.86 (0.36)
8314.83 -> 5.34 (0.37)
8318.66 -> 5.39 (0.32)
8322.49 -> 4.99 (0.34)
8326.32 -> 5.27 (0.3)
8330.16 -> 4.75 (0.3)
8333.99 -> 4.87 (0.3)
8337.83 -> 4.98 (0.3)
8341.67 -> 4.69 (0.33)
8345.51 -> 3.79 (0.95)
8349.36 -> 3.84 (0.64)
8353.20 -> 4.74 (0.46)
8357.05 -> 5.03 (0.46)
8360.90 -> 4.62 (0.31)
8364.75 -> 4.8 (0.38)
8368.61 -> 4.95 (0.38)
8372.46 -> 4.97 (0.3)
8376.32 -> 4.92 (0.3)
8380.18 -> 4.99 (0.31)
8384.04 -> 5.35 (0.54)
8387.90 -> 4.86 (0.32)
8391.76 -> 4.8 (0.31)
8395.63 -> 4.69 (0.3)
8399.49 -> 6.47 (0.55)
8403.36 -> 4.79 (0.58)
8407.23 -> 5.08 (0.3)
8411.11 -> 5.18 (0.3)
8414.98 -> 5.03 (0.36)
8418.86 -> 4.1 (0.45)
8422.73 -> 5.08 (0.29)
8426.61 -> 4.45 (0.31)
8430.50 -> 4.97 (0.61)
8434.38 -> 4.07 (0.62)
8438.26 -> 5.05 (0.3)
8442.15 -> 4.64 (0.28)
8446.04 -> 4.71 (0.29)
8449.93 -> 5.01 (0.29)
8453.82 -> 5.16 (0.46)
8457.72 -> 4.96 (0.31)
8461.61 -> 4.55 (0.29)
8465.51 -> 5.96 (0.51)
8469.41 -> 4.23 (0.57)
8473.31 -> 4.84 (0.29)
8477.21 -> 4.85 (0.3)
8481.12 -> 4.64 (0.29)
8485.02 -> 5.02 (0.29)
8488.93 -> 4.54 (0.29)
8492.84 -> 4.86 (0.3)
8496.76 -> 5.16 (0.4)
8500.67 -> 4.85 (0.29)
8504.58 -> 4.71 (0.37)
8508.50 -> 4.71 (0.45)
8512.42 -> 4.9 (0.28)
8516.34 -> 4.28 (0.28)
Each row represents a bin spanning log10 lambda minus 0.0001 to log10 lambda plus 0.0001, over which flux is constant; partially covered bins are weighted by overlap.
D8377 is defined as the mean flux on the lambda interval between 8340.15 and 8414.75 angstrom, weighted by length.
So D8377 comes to 4.88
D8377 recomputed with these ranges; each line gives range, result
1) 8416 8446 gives 4.64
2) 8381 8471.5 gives 4.92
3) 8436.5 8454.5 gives 4.89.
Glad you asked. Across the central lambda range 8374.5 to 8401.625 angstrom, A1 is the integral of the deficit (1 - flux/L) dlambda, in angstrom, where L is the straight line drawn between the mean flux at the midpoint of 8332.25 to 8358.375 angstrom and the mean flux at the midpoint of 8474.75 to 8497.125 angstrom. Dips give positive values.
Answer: -3.0 angstrom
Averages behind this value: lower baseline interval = 4.55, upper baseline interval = 4.82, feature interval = 5.15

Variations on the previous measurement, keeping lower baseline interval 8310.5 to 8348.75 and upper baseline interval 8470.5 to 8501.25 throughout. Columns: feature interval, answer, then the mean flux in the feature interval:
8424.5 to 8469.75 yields 0.0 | 4.83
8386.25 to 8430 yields -1.0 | 4.96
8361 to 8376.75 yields -0.1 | 4.87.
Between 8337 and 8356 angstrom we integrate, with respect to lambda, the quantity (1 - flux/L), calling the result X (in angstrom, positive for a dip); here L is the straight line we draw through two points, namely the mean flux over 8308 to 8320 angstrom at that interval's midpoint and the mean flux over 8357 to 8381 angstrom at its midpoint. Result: 2.2 angstrom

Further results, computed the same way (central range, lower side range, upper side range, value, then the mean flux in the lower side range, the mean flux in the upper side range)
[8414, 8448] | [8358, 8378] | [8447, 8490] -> 1.47 angstrom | 4.86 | 4.89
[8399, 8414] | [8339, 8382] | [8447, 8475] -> -1.42 angstrom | 4.67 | 4.95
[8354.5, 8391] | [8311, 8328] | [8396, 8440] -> 0.85 angstrom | 5.2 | 4.92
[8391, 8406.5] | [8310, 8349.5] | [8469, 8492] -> -1.36 angstrom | 4.84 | 4.73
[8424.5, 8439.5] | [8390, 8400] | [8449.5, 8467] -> 1.51 angstrom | 5.17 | 5.12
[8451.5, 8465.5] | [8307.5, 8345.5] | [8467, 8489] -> -0.84 angstrom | 4.95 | 4.73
